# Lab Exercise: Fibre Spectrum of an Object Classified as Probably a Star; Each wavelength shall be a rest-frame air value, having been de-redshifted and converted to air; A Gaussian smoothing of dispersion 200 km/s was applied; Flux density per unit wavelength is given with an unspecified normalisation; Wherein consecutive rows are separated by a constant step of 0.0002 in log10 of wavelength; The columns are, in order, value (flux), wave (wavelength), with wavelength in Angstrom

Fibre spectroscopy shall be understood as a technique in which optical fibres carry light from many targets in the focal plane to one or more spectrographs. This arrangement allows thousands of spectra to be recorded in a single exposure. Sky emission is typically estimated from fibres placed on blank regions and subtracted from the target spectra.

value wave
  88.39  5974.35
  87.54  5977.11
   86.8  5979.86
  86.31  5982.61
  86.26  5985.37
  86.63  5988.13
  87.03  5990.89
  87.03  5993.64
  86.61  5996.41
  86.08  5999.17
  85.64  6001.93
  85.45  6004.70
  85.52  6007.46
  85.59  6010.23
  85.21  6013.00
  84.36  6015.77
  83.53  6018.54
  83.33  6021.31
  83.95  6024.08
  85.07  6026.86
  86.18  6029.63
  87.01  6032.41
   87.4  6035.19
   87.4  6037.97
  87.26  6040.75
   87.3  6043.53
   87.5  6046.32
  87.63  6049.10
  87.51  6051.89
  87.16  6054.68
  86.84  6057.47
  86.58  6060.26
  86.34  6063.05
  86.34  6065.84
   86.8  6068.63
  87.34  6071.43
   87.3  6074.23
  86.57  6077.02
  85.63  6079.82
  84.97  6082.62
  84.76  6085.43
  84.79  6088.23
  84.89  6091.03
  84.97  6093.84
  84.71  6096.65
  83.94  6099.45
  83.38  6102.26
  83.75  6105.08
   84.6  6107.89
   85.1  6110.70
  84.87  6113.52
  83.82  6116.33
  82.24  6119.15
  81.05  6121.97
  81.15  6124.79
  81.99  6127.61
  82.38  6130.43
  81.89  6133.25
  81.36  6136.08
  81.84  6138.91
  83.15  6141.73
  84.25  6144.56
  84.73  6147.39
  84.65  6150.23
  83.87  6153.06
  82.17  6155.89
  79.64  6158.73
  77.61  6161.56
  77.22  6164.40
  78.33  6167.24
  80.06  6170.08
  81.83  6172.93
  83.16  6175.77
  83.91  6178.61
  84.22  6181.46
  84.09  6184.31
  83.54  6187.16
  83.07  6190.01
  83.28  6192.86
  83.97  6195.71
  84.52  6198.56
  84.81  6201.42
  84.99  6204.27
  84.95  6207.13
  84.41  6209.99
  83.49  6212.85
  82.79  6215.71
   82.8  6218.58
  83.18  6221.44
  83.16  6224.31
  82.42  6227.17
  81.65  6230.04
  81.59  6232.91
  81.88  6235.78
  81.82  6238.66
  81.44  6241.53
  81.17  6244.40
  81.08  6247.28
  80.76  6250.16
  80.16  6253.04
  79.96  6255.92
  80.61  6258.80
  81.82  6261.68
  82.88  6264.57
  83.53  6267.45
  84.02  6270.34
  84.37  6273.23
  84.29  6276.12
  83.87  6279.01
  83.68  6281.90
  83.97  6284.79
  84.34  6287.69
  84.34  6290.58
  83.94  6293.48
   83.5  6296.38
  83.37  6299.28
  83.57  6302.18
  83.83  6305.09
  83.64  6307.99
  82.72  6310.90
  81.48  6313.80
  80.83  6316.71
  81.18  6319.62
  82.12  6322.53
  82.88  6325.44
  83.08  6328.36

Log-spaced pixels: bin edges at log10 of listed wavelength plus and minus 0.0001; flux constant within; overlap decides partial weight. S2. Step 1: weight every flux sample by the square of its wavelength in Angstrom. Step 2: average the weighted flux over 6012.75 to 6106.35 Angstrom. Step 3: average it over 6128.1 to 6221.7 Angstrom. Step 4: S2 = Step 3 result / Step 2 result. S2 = 1.00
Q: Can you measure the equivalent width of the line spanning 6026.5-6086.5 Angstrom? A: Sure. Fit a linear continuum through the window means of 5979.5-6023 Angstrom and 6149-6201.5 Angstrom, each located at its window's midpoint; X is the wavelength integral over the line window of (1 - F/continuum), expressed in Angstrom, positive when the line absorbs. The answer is -1.5 Angstrom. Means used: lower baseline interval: 85.7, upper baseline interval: 82.2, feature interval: 86.7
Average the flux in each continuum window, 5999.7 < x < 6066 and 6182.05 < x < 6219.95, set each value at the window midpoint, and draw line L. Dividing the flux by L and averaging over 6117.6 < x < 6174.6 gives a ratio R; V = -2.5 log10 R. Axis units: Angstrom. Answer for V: 0.040 mag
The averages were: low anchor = 86.1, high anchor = 83.9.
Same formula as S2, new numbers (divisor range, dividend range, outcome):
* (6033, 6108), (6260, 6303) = 1.04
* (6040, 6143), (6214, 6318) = 1.03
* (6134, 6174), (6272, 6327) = 1.07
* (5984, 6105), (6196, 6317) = 1.03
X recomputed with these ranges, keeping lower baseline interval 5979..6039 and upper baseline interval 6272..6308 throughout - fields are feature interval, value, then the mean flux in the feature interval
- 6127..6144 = 0.5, 82.2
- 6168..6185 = 0.4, 82.6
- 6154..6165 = 0.7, 79.5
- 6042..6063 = -0.4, 87.1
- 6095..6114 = 0.2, 84.3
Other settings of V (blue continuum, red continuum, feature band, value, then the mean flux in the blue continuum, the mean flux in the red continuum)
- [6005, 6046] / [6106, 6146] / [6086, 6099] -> -0.01 mag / 85.7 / 82.9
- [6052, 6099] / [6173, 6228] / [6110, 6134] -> 0.03 mag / 86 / 83.7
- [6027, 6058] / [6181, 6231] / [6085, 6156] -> 0.03 mag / 87.1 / 83.6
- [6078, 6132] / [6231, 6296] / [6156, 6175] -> 0.05 mag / 83.9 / 82.5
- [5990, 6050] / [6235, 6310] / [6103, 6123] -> 0.01 mag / 86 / 82.8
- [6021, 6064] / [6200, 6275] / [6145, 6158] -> 0.01 mag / 86.6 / 82.5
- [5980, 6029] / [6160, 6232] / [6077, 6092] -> -0.01 mag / 85.6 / 82.7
